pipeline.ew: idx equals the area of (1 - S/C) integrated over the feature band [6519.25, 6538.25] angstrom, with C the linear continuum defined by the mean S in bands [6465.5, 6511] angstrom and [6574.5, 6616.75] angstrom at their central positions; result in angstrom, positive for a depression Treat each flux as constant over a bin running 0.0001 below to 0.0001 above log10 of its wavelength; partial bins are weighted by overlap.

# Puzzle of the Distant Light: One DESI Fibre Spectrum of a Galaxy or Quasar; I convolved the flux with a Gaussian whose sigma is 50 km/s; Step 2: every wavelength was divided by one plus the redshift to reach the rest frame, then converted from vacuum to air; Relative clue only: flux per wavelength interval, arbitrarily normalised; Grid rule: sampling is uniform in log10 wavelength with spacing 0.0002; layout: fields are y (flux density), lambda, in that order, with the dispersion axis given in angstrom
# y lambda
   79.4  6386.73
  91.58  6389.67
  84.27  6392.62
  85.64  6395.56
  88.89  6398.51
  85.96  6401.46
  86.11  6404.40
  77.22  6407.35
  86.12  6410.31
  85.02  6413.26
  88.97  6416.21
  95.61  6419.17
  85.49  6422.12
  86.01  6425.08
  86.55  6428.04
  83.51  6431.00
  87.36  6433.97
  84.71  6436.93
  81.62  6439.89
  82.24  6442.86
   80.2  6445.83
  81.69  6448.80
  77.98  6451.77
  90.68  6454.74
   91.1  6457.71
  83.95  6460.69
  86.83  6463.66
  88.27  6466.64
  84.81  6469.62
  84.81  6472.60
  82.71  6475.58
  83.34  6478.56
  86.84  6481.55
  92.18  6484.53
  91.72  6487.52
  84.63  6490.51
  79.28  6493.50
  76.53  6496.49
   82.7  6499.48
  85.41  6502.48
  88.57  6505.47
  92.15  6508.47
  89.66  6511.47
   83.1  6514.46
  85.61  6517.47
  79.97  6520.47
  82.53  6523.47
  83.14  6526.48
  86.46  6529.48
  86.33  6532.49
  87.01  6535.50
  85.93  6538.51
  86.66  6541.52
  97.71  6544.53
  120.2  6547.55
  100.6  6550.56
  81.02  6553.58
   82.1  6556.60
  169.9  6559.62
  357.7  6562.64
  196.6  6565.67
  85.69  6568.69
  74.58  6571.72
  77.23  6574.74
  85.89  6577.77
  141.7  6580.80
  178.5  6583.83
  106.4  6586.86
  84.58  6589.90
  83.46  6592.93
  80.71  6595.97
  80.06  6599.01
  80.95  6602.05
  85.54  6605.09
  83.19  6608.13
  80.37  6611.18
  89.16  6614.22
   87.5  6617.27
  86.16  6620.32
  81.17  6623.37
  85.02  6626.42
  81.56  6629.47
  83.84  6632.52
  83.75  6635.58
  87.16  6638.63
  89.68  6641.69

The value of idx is 1.1 angstrom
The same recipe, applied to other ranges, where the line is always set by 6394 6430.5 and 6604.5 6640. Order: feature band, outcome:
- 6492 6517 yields 0.2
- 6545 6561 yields -4.6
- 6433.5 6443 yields 0.3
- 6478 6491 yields -0.4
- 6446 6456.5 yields 0.3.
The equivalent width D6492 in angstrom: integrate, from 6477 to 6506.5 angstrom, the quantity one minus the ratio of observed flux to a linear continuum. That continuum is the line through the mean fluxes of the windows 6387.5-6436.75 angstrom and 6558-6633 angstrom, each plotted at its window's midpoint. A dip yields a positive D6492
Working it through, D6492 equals 3.44 angstrom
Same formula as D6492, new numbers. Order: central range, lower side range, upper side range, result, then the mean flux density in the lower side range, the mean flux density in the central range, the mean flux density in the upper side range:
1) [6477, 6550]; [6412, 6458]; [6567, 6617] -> 1.7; 85.4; 87.6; 93.8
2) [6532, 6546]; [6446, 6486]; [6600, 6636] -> -0.7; 85.6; 88.9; 84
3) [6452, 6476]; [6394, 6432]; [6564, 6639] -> 0.6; 86.3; 86.4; 95.4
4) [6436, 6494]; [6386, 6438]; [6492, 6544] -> 0.3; 86.1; 85.1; 85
